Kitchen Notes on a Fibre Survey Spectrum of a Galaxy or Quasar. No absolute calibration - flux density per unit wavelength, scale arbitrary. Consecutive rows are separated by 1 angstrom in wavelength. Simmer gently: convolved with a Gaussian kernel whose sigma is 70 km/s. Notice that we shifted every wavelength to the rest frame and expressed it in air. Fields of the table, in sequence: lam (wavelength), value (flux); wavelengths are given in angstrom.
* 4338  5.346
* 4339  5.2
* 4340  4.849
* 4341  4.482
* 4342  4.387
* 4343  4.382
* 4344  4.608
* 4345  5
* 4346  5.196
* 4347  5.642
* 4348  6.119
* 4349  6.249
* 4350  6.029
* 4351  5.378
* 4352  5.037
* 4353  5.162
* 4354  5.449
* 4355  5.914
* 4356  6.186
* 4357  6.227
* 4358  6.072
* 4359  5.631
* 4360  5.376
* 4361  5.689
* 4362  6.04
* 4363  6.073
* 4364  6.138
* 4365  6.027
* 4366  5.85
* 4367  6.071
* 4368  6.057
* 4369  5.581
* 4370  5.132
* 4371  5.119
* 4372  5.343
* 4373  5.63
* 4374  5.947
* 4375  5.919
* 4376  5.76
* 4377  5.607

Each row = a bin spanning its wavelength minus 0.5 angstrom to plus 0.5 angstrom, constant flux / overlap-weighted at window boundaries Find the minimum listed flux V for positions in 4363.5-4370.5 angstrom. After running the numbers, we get 5.132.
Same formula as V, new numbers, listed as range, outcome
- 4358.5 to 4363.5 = 5.376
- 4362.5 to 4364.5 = 6.073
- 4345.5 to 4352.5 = 5.037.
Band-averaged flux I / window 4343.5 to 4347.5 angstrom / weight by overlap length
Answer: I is 5.11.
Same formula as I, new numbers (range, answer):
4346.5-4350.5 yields 6.01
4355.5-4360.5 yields 5.9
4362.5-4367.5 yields 6.03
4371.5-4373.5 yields 5.49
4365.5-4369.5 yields 5.89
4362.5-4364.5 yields 6.11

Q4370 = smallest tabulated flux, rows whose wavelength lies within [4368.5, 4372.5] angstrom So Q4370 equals 5.119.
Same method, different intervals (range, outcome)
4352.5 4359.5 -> 5.162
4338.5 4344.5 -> 4.382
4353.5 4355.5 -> 5.449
